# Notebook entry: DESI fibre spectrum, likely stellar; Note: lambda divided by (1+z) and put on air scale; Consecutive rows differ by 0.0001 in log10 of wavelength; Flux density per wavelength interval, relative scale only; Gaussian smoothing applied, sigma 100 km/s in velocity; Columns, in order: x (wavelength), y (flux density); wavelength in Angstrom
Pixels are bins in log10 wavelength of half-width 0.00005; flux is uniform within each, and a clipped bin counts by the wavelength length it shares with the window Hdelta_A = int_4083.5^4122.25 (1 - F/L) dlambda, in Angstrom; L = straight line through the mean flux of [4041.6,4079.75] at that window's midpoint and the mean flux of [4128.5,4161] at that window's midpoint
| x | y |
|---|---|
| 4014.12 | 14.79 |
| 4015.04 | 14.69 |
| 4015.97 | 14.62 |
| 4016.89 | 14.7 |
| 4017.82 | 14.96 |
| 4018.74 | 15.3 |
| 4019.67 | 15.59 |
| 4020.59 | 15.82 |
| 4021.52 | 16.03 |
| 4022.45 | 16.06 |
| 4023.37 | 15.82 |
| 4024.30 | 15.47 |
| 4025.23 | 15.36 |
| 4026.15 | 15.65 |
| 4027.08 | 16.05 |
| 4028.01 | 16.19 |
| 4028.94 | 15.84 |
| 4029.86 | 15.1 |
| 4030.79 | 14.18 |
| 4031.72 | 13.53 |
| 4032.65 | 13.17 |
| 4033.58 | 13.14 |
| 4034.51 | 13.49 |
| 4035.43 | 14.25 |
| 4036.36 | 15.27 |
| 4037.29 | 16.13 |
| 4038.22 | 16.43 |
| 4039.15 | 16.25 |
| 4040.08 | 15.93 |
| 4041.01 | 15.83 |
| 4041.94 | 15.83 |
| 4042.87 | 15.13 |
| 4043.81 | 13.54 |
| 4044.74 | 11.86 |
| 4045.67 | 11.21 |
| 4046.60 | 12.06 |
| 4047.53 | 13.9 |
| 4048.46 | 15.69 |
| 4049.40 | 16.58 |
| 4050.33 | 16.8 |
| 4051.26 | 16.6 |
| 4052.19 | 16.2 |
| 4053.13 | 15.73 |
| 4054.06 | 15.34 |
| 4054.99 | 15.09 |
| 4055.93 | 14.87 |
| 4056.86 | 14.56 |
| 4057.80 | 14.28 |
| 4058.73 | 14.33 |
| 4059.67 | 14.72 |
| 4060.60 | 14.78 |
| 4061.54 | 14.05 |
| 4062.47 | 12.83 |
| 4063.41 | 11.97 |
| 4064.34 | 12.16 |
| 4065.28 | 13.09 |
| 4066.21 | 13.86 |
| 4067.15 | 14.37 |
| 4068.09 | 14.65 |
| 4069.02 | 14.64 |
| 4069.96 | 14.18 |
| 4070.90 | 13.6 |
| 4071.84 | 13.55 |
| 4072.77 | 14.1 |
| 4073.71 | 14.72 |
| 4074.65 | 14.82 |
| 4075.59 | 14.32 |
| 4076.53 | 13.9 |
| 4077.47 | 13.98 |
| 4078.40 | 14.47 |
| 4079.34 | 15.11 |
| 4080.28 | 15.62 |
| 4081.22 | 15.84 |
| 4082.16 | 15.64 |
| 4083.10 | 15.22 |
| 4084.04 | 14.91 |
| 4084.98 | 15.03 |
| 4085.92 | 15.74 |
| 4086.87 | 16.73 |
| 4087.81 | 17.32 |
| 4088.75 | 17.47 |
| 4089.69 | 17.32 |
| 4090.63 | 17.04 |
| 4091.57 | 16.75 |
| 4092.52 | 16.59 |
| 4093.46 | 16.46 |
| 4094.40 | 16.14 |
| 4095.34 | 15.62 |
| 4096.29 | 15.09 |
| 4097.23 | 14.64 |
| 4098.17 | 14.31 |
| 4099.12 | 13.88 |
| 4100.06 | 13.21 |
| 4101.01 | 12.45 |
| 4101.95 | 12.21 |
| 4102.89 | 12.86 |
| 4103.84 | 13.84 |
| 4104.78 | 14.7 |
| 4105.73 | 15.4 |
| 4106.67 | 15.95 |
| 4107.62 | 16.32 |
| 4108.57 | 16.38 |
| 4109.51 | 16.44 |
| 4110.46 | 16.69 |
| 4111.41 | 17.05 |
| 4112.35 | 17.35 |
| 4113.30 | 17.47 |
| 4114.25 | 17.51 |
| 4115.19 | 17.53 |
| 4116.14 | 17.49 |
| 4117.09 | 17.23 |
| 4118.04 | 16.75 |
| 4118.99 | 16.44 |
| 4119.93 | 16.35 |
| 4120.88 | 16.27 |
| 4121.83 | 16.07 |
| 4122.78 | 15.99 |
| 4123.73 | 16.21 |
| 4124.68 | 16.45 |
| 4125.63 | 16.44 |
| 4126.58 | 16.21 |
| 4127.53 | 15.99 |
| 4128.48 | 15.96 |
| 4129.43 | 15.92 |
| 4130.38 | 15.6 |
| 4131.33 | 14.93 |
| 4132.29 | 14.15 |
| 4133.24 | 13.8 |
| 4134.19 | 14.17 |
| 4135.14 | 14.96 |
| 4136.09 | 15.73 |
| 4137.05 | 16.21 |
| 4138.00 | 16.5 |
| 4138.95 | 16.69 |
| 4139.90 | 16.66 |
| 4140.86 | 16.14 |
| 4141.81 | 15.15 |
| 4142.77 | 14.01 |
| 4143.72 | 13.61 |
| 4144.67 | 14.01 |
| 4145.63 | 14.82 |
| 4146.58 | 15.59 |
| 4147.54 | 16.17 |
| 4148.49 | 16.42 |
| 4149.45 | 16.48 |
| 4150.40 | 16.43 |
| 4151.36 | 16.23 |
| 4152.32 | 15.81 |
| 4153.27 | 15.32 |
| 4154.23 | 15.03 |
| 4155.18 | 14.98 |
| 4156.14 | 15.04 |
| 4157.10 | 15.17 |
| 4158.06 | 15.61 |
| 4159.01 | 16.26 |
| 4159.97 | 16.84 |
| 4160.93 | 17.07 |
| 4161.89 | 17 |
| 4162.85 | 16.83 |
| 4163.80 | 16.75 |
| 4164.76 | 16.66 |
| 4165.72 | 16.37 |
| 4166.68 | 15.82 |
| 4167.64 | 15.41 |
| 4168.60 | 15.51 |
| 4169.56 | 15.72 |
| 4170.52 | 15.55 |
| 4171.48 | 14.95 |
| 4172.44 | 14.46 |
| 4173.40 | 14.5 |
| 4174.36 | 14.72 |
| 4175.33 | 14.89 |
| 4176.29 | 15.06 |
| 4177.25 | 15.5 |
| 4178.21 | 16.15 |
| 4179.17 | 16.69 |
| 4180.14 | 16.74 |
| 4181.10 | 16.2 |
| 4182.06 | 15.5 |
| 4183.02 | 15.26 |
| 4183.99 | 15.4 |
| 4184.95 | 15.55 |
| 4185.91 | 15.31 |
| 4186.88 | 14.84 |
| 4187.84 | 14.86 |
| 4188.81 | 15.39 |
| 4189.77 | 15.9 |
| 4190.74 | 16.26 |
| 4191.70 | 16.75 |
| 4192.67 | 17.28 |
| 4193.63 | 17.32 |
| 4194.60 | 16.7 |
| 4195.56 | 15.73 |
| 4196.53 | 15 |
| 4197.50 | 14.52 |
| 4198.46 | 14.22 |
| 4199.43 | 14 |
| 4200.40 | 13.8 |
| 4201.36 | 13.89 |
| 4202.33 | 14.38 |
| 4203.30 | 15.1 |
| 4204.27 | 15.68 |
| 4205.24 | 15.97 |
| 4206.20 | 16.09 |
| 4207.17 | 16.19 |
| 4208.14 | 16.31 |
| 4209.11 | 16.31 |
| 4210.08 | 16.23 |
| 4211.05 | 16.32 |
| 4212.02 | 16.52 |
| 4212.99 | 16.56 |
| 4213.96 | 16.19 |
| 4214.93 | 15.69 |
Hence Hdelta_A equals -2.5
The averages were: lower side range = 14.3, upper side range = 15.5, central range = 15.9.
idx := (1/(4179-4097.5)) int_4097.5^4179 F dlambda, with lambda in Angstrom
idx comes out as 15.7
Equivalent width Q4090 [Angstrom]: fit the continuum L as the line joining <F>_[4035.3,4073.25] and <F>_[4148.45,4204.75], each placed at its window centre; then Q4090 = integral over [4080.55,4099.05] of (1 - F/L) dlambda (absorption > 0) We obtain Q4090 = -1.3 Angstrom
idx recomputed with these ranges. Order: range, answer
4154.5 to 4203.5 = 15.6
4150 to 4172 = 15.9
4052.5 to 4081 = 14.3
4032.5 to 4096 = 14.9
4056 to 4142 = 15.3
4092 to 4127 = 15.8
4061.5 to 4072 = 13.6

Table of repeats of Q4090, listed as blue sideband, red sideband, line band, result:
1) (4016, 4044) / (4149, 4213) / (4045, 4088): 2.0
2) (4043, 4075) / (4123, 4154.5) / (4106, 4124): -1.8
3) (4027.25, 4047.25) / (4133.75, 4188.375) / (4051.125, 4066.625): 0.4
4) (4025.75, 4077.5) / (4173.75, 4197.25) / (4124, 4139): -0.3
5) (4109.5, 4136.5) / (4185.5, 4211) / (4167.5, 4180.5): 0.3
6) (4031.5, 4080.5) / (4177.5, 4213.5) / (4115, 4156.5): -1.6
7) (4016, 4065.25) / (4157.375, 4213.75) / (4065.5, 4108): 0.4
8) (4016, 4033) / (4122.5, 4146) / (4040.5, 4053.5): 0.4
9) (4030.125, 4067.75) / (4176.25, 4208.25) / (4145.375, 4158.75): -0.4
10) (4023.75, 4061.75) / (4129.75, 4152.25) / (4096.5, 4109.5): 0.7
